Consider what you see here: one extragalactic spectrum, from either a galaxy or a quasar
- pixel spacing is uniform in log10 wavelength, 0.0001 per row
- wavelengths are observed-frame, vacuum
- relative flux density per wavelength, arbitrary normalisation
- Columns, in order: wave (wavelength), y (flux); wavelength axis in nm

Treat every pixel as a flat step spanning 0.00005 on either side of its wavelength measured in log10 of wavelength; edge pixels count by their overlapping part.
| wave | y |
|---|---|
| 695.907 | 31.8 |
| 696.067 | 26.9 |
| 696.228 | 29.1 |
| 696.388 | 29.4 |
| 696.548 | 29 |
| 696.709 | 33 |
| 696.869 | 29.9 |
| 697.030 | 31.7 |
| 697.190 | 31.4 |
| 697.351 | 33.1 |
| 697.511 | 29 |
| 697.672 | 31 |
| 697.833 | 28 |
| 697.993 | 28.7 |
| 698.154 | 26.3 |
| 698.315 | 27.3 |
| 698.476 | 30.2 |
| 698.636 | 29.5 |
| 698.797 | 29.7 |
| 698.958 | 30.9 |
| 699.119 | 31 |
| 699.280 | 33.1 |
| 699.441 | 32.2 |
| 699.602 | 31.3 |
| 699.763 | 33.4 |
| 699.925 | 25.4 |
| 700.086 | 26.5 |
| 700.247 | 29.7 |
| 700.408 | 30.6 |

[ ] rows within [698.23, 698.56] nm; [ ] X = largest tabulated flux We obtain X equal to 30.2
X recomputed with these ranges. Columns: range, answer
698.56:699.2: 31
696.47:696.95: 33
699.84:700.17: 26.5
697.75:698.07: 28.7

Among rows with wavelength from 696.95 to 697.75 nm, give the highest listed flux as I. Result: 33.1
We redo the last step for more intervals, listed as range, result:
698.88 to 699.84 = 33.4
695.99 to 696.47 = 29.4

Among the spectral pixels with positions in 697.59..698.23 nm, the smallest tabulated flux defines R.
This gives 26.3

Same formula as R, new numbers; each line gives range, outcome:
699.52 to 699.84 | 31.3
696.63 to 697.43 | 29.9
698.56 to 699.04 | 29.5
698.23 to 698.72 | 27.3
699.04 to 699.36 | 31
